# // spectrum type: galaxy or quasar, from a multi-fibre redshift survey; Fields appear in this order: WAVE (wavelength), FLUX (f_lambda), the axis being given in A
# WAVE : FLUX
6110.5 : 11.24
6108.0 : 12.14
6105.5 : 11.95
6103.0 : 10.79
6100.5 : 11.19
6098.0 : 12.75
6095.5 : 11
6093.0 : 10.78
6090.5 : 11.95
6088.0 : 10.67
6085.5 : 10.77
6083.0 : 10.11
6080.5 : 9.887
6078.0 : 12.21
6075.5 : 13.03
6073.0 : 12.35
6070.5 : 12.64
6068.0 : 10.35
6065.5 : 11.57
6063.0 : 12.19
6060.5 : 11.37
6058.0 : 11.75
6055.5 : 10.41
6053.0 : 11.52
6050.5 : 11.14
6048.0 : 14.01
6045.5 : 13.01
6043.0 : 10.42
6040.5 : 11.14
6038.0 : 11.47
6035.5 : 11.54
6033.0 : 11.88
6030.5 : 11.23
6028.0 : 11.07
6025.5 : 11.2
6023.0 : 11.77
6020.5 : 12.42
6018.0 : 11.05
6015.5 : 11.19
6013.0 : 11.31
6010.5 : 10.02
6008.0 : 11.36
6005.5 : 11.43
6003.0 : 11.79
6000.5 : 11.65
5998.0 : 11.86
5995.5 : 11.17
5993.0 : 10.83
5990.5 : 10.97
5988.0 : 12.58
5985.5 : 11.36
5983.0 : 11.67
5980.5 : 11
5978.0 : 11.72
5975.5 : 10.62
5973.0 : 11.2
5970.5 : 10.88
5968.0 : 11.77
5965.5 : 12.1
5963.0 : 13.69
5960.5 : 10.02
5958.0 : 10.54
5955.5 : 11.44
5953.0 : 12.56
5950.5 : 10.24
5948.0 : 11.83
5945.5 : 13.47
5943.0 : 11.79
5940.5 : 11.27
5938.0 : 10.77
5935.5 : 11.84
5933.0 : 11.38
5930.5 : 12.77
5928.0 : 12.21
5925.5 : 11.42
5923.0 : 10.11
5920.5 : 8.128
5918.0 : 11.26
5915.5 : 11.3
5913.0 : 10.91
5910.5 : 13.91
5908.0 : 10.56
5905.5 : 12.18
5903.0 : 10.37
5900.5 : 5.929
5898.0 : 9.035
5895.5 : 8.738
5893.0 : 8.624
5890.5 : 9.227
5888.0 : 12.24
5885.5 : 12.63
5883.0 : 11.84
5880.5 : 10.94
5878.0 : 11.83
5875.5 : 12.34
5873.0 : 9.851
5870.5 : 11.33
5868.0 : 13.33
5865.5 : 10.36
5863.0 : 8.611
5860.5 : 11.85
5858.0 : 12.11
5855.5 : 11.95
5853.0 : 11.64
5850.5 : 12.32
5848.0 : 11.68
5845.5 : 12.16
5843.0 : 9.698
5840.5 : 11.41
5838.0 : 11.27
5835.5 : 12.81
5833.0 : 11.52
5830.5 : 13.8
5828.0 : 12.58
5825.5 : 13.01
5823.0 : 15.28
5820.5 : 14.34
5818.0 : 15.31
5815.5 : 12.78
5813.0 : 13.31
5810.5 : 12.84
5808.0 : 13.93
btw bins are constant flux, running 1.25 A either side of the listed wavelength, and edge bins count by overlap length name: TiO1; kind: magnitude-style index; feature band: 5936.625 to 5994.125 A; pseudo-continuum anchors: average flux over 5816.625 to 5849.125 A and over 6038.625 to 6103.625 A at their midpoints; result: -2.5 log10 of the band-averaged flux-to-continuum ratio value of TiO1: 0.049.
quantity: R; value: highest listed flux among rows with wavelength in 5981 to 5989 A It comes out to 12.58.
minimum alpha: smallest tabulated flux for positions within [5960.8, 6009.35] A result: 10.62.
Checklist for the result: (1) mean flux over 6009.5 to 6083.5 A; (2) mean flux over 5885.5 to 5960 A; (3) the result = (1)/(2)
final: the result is 1.06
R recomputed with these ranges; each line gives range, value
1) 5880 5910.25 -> 12.63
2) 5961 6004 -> 13.69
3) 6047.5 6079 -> 14.01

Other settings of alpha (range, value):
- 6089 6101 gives 10.78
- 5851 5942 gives 5.929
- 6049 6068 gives 10.35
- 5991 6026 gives 10.02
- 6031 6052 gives 10.42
